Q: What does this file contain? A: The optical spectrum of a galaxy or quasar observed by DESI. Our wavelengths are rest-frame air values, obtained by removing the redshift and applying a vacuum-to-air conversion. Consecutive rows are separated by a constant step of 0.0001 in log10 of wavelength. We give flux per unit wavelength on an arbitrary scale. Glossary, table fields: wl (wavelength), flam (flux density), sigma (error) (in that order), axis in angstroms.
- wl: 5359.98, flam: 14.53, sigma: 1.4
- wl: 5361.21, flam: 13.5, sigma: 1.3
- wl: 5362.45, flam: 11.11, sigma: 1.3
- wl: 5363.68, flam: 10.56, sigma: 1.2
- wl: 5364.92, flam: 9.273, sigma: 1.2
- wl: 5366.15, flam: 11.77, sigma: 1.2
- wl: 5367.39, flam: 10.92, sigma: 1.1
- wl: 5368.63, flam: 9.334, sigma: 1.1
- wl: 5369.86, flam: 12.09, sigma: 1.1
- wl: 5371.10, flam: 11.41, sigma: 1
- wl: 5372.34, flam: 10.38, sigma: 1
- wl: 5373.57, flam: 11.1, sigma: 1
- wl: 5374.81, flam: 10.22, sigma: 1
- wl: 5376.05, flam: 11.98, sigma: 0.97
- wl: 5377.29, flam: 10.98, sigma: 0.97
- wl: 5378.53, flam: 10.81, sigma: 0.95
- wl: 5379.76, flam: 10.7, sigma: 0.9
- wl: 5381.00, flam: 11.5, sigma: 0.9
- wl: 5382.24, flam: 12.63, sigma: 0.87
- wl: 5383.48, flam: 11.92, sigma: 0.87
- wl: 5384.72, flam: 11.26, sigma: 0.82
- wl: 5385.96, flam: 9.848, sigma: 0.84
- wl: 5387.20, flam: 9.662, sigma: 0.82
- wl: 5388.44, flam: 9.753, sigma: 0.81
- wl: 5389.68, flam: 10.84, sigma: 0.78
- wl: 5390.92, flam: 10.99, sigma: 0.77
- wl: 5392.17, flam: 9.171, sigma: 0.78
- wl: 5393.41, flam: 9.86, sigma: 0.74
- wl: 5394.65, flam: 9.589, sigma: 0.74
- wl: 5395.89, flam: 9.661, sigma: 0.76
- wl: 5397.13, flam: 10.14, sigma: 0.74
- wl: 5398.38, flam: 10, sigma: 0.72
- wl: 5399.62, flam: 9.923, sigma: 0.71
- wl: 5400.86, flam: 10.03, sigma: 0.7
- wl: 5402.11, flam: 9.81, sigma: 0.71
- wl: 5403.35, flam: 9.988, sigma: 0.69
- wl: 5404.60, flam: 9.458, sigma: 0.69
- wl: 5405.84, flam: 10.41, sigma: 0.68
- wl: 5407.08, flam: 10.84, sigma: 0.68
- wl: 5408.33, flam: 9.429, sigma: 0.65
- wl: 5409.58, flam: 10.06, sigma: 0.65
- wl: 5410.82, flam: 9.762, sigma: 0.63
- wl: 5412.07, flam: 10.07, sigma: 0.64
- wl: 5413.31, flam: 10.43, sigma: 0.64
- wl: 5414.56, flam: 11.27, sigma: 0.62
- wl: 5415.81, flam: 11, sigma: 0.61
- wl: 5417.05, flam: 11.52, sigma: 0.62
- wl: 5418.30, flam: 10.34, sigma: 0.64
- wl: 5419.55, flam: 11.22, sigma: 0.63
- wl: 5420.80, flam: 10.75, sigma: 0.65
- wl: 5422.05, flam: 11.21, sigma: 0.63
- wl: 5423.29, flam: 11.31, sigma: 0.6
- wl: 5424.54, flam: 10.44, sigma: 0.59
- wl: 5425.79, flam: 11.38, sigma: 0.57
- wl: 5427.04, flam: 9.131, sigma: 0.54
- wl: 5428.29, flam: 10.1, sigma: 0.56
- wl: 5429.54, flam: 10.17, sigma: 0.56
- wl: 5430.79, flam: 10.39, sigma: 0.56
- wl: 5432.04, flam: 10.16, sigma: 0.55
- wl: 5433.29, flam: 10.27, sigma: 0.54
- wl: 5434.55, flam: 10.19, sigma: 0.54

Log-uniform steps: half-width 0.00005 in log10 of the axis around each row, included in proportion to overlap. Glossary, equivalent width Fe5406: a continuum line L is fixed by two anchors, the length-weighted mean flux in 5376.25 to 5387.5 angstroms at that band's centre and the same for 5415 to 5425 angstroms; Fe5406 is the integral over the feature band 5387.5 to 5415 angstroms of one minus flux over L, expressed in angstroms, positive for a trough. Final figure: 2.5 angstroms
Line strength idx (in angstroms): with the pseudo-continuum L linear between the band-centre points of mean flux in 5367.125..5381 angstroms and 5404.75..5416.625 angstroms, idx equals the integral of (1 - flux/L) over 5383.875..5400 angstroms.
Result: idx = 0.86 angstroms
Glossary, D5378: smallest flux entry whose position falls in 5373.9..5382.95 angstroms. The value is 10.22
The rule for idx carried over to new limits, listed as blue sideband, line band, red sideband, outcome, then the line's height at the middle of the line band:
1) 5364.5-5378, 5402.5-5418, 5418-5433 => 0.4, 10.6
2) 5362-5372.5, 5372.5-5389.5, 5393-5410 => -0.8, 10.4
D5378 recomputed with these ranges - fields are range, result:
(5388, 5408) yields 9.171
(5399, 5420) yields 9.429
